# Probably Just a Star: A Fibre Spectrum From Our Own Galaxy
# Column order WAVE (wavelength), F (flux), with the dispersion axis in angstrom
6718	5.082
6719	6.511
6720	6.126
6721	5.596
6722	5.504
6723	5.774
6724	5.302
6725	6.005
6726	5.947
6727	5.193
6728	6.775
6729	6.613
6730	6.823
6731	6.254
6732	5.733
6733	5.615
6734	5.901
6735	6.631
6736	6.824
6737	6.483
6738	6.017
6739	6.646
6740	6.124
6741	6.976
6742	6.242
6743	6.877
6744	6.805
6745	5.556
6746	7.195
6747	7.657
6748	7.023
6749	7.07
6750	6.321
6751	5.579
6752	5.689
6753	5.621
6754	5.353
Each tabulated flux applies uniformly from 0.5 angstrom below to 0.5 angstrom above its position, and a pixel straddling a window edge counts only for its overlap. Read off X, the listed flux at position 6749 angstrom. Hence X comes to 7.07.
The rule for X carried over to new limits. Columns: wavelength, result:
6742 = 6.242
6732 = 5.733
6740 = 6.124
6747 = 7.657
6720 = 6.126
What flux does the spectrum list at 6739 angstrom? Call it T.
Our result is 6.646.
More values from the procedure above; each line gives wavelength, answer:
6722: 5.504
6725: 6.005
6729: 6.613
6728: 6.775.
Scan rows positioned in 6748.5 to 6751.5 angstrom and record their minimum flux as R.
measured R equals 5.579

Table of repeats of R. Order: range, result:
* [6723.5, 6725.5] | 5.302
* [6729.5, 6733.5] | 5.615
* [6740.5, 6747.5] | 5.556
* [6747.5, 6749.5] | 7.023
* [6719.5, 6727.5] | 5.193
